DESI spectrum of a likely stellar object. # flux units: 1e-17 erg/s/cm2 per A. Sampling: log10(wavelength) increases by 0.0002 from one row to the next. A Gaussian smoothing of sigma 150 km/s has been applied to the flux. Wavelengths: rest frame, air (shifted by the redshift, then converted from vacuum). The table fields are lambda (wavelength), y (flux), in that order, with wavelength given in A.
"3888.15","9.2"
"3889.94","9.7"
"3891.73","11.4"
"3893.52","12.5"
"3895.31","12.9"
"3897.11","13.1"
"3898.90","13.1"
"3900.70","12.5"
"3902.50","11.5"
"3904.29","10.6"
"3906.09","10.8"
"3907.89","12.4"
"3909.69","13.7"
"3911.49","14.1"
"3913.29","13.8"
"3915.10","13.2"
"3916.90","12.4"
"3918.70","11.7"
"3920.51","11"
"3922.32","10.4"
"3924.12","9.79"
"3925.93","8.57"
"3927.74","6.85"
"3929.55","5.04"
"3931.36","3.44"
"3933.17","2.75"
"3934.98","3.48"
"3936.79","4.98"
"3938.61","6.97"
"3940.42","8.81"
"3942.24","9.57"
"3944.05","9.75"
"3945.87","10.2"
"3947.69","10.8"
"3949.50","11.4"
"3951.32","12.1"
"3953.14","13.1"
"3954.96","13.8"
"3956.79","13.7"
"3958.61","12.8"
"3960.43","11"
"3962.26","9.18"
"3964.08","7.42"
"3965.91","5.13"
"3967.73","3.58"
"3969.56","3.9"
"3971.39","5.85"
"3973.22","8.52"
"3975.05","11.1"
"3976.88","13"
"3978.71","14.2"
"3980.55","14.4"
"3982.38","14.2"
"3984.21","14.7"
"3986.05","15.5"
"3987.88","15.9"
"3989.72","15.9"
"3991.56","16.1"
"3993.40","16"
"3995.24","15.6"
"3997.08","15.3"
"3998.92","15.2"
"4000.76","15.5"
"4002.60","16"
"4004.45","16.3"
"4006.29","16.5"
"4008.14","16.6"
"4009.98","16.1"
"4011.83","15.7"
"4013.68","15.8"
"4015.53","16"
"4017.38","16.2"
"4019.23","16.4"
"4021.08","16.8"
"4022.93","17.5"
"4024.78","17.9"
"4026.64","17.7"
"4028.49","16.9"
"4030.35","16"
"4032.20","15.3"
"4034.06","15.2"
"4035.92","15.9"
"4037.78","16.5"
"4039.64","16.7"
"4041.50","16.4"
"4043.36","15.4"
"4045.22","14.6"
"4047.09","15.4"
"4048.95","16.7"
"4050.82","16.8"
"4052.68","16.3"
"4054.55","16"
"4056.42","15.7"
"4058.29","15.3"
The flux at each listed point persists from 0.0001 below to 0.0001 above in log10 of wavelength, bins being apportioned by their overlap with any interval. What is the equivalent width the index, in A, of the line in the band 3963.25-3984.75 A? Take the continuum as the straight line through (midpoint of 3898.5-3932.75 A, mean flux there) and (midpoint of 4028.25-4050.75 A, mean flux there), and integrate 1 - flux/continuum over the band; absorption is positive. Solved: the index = 5.9 A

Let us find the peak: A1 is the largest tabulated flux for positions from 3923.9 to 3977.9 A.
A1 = 13.8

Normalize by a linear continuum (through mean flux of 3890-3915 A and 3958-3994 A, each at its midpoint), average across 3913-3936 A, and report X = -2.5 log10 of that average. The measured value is 0.390 mag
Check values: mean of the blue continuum 12.4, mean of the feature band 8.49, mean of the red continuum 11.4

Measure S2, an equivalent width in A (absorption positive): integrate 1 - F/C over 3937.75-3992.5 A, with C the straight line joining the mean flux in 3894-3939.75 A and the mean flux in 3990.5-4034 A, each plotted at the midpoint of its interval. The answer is 8.7 A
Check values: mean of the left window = 9.97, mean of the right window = 16.2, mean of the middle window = 11.1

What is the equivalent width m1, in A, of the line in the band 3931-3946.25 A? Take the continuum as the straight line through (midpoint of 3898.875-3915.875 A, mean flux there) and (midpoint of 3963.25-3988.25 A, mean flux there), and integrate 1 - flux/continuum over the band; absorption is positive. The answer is 6.4 A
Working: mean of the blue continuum 12.5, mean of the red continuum 10.4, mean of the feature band 6.66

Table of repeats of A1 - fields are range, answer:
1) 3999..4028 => 17.9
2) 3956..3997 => 16.1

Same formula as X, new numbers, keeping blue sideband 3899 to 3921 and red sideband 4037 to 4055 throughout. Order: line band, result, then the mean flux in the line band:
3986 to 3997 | -0.09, 15.8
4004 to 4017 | -0.07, 16.1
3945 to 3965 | 0.19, 11.4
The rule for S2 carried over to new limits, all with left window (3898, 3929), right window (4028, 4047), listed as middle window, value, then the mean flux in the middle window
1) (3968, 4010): 1.2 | 13.8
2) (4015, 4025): -1.0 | 16.8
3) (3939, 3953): 2.5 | 10.4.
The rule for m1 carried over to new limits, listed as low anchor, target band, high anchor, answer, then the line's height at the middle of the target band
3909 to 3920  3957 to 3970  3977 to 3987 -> 5.6 A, 14.1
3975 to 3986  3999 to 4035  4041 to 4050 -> -3.4 A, 14.9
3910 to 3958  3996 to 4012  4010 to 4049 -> -1.6 A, 14.5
